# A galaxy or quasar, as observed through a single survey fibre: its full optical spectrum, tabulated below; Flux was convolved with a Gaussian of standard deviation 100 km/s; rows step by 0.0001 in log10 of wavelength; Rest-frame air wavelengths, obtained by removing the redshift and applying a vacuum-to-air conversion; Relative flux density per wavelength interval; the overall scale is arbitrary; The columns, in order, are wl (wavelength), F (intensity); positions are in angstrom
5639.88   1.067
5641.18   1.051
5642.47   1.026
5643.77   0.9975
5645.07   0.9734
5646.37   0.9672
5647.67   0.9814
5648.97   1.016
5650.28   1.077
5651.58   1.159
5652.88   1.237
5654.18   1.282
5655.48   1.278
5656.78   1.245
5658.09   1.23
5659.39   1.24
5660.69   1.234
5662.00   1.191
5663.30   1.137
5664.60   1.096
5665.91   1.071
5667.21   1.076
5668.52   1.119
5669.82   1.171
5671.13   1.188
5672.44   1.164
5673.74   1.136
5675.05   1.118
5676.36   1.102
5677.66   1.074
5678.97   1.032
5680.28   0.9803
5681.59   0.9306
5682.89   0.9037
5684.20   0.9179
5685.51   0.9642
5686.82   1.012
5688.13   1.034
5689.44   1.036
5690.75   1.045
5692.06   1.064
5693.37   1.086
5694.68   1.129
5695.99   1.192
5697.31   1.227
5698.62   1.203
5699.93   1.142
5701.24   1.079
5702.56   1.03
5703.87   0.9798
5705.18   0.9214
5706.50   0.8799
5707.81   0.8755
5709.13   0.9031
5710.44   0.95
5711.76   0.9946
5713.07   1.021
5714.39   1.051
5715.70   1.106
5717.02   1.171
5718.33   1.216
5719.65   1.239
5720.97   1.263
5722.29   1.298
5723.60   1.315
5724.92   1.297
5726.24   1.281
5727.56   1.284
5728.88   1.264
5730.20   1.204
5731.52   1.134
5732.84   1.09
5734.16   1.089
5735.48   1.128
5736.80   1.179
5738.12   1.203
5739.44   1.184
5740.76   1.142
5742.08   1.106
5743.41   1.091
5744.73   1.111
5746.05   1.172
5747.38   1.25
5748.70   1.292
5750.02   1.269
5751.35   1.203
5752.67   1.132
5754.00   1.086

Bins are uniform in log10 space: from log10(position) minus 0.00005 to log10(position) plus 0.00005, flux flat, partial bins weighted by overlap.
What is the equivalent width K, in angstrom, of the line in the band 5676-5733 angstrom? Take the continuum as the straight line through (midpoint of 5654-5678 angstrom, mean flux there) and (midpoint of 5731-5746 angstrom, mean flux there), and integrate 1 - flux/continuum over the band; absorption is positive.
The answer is 2.9 angstrom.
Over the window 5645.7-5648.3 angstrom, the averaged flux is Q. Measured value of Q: 0.974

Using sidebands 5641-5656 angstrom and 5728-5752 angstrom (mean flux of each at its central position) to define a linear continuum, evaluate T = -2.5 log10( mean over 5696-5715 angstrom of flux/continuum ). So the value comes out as 0.12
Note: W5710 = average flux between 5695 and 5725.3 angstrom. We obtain 1.1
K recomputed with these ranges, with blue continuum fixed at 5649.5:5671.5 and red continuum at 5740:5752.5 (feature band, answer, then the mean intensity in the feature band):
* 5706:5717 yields 1.8 angstrom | 0.986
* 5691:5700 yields 0.3 angstrom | 1.14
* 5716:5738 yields -0.6 angstrom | 1.21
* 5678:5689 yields 1.9 angstrom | 0.976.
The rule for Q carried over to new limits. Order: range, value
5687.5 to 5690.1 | 1.04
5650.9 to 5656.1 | 1.24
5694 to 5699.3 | 1.19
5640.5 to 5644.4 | 1.03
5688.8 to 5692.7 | 1.05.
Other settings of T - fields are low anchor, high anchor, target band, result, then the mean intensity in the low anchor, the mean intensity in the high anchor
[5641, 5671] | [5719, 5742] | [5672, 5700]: 0.09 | 1.13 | 1.21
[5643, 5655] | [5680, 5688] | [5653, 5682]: -0.13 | 1.08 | 0.956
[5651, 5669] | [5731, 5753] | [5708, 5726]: 0.03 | 1.19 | 1.16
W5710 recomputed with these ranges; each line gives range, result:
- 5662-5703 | 1.08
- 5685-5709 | 1.05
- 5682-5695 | 1.02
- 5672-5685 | 1.03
